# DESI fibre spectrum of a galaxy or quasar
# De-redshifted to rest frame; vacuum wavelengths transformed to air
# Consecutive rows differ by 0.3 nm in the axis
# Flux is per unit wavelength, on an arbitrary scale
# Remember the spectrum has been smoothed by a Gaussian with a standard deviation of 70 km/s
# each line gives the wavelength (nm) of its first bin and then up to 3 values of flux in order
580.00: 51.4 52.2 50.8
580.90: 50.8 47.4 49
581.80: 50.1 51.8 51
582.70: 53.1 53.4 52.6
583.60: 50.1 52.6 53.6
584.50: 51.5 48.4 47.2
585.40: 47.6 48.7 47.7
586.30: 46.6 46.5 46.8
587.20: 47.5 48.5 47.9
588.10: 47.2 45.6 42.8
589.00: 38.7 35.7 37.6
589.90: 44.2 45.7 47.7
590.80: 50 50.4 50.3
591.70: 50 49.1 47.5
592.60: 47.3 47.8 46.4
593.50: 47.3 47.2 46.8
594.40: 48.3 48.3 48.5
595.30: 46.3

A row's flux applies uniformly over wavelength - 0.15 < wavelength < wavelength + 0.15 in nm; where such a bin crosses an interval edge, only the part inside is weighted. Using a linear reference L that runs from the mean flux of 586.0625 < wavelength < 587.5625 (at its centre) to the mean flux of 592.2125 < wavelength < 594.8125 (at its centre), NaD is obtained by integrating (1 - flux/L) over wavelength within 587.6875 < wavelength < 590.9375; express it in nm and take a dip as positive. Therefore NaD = 0.233 nm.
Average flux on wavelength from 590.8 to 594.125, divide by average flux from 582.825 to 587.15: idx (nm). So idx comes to 1.0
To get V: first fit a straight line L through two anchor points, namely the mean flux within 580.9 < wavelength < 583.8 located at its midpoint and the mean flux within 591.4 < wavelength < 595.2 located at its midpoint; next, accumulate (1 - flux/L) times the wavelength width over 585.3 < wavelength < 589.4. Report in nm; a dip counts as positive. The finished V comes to 0.33 nm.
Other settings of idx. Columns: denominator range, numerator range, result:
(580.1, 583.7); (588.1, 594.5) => 0.90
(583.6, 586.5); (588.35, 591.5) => 0.90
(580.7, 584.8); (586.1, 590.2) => 0.87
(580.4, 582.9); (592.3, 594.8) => 0.94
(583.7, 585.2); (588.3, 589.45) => 0.80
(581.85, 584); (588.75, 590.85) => 0.82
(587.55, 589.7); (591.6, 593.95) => 1.12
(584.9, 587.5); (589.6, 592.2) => 1.01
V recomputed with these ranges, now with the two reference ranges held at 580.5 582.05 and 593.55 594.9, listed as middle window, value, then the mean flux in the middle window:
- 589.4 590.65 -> 0.125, 43.5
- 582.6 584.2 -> -0.099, 52.5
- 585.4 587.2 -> 0.059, 47.3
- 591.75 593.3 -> 0.004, 47.8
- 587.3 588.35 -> 0.023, 47.6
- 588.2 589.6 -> 0.228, 40.6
